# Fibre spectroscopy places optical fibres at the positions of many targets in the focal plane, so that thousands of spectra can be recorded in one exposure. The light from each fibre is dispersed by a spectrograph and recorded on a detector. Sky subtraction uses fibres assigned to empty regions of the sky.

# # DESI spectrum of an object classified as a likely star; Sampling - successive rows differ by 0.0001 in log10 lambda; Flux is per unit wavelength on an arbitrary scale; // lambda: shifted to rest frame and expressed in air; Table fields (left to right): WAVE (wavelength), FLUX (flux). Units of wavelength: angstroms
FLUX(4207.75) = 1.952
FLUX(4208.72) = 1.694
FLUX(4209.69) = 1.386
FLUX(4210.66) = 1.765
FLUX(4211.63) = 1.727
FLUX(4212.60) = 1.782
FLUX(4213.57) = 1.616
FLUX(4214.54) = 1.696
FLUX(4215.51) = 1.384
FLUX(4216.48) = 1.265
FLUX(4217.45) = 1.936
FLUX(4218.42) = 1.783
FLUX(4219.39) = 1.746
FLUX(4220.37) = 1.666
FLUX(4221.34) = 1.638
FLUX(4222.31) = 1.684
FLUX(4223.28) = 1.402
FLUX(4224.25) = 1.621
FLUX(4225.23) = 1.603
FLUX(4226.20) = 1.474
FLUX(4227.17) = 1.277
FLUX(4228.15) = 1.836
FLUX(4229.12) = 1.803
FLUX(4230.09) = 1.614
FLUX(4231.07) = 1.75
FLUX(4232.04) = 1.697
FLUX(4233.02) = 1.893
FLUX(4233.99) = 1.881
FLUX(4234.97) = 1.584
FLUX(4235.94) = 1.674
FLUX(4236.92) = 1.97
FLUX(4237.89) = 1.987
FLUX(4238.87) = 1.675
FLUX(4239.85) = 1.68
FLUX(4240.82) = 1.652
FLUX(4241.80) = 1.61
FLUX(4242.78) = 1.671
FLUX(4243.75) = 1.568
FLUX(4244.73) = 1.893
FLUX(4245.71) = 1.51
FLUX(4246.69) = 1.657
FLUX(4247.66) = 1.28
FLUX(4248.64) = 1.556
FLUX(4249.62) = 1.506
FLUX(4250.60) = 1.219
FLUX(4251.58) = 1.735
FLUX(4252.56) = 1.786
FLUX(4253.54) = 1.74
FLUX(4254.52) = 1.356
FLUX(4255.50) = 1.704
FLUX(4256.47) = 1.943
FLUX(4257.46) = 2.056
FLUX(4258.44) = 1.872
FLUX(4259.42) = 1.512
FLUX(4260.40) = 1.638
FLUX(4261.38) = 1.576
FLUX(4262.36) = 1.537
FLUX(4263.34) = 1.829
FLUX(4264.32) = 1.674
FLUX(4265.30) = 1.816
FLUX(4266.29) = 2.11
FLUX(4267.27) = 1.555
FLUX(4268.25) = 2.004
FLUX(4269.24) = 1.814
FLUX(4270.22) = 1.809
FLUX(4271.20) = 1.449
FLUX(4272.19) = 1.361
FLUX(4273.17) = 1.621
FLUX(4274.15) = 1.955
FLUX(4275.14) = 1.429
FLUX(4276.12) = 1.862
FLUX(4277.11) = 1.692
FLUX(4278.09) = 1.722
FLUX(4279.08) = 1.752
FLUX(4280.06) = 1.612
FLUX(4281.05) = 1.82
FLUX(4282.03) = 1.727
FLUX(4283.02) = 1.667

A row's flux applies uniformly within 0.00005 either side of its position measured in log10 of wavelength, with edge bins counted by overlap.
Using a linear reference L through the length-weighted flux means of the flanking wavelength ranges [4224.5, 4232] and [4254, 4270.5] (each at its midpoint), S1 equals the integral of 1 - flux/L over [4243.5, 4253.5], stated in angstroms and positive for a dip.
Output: 0.7 angstroms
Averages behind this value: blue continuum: 1.63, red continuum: 1.75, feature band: 1.58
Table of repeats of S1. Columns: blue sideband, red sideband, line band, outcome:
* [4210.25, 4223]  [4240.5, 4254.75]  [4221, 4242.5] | -0.76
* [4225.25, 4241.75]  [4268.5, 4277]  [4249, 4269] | -0.28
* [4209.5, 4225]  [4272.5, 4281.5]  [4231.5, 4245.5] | -0.66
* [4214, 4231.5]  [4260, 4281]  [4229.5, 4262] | -0.34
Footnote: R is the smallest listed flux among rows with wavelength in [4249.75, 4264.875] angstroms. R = 1.219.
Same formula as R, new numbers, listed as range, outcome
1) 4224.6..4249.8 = 1.277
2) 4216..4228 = 1.265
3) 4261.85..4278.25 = 1.361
